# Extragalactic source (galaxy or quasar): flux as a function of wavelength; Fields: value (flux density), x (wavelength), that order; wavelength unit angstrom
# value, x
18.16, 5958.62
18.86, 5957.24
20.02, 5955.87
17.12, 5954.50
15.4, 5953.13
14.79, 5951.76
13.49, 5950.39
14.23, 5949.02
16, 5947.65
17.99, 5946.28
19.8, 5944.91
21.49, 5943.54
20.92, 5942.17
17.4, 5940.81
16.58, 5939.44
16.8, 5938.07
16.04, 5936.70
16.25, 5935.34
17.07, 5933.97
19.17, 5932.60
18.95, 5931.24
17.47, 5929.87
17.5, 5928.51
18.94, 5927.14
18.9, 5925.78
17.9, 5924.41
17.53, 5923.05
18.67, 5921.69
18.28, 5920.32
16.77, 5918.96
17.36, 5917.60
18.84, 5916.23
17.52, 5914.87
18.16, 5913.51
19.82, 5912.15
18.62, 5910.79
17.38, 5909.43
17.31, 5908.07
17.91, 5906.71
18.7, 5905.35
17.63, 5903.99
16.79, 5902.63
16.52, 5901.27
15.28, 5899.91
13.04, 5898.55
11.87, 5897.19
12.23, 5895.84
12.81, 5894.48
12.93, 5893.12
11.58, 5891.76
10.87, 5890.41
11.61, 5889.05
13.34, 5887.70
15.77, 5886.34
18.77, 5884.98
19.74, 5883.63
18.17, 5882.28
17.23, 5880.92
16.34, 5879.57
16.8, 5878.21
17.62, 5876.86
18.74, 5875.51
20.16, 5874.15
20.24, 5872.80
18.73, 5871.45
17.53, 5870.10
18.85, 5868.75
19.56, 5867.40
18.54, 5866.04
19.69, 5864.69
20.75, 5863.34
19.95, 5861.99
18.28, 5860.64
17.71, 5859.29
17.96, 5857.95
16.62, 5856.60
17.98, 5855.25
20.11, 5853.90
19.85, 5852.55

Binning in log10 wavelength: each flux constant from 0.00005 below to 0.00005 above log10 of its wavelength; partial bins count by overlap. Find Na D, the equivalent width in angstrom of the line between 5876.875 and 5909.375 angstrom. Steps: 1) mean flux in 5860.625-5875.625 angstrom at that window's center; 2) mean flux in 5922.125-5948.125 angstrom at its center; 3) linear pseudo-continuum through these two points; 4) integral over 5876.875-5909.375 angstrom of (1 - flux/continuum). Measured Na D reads 5.9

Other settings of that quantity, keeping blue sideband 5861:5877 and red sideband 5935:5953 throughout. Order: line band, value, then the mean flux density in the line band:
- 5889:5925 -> 3.8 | 16.1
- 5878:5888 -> 0.9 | 17.2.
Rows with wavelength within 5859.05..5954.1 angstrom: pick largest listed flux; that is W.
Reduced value 21.49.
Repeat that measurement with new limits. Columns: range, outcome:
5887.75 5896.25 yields 12.93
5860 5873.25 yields 20.75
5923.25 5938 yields 19.17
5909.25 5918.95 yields 19.82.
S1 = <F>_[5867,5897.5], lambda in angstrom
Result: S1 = 16.2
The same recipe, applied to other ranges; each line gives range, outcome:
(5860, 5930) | 17.1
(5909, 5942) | 17.9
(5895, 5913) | 16.4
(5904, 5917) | 18.2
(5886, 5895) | 12.6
